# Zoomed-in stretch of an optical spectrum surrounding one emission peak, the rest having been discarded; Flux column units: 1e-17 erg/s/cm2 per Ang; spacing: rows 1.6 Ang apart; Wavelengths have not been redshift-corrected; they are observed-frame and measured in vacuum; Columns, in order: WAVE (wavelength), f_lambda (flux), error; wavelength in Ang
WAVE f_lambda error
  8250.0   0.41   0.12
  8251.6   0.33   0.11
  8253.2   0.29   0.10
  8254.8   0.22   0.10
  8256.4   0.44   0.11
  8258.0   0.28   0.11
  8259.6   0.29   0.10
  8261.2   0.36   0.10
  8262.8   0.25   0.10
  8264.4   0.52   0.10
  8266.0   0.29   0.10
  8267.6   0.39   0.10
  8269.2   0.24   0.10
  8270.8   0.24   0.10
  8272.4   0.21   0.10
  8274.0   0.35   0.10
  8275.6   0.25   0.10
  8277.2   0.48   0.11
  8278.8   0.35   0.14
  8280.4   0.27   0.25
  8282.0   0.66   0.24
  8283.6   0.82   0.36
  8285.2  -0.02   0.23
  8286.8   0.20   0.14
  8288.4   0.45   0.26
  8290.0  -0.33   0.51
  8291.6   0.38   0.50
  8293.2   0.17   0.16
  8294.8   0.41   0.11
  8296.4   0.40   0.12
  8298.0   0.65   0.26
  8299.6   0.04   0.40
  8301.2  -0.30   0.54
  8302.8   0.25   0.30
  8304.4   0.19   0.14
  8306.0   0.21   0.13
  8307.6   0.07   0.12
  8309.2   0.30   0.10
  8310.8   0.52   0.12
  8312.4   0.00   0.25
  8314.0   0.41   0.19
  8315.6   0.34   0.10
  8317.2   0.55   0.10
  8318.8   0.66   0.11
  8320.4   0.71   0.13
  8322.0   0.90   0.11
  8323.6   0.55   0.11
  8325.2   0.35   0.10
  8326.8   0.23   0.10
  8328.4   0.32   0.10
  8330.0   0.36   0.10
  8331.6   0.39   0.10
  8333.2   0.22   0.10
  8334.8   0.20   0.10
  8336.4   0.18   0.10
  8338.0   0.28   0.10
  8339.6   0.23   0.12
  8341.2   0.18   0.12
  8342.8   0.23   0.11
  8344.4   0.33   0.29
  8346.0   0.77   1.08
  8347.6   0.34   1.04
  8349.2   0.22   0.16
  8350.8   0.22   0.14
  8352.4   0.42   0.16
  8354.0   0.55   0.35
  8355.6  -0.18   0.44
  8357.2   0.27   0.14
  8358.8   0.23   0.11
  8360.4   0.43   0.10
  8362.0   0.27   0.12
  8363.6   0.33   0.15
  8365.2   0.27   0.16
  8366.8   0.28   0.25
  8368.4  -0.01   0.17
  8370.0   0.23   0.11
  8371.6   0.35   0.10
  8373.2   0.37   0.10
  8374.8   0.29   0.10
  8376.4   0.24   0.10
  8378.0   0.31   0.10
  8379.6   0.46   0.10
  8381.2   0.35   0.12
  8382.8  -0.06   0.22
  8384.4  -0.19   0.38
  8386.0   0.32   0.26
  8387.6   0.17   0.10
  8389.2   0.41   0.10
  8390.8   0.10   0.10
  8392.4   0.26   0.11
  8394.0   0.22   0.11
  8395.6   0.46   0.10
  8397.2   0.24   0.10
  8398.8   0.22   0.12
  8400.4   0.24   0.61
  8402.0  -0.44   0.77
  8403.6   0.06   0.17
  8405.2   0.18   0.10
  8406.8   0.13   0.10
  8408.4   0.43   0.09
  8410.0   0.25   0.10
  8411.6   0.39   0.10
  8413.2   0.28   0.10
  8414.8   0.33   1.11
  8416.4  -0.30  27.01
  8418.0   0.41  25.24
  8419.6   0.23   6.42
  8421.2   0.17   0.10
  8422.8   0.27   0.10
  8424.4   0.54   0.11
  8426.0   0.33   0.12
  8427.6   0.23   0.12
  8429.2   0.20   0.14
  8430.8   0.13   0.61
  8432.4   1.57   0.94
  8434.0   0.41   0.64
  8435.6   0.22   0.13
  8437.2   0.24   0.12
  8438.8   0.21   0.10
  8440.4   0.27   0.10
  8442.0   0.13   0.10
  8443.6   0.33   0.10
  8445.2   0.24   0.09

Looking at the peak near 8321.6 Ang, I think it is Hgamma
